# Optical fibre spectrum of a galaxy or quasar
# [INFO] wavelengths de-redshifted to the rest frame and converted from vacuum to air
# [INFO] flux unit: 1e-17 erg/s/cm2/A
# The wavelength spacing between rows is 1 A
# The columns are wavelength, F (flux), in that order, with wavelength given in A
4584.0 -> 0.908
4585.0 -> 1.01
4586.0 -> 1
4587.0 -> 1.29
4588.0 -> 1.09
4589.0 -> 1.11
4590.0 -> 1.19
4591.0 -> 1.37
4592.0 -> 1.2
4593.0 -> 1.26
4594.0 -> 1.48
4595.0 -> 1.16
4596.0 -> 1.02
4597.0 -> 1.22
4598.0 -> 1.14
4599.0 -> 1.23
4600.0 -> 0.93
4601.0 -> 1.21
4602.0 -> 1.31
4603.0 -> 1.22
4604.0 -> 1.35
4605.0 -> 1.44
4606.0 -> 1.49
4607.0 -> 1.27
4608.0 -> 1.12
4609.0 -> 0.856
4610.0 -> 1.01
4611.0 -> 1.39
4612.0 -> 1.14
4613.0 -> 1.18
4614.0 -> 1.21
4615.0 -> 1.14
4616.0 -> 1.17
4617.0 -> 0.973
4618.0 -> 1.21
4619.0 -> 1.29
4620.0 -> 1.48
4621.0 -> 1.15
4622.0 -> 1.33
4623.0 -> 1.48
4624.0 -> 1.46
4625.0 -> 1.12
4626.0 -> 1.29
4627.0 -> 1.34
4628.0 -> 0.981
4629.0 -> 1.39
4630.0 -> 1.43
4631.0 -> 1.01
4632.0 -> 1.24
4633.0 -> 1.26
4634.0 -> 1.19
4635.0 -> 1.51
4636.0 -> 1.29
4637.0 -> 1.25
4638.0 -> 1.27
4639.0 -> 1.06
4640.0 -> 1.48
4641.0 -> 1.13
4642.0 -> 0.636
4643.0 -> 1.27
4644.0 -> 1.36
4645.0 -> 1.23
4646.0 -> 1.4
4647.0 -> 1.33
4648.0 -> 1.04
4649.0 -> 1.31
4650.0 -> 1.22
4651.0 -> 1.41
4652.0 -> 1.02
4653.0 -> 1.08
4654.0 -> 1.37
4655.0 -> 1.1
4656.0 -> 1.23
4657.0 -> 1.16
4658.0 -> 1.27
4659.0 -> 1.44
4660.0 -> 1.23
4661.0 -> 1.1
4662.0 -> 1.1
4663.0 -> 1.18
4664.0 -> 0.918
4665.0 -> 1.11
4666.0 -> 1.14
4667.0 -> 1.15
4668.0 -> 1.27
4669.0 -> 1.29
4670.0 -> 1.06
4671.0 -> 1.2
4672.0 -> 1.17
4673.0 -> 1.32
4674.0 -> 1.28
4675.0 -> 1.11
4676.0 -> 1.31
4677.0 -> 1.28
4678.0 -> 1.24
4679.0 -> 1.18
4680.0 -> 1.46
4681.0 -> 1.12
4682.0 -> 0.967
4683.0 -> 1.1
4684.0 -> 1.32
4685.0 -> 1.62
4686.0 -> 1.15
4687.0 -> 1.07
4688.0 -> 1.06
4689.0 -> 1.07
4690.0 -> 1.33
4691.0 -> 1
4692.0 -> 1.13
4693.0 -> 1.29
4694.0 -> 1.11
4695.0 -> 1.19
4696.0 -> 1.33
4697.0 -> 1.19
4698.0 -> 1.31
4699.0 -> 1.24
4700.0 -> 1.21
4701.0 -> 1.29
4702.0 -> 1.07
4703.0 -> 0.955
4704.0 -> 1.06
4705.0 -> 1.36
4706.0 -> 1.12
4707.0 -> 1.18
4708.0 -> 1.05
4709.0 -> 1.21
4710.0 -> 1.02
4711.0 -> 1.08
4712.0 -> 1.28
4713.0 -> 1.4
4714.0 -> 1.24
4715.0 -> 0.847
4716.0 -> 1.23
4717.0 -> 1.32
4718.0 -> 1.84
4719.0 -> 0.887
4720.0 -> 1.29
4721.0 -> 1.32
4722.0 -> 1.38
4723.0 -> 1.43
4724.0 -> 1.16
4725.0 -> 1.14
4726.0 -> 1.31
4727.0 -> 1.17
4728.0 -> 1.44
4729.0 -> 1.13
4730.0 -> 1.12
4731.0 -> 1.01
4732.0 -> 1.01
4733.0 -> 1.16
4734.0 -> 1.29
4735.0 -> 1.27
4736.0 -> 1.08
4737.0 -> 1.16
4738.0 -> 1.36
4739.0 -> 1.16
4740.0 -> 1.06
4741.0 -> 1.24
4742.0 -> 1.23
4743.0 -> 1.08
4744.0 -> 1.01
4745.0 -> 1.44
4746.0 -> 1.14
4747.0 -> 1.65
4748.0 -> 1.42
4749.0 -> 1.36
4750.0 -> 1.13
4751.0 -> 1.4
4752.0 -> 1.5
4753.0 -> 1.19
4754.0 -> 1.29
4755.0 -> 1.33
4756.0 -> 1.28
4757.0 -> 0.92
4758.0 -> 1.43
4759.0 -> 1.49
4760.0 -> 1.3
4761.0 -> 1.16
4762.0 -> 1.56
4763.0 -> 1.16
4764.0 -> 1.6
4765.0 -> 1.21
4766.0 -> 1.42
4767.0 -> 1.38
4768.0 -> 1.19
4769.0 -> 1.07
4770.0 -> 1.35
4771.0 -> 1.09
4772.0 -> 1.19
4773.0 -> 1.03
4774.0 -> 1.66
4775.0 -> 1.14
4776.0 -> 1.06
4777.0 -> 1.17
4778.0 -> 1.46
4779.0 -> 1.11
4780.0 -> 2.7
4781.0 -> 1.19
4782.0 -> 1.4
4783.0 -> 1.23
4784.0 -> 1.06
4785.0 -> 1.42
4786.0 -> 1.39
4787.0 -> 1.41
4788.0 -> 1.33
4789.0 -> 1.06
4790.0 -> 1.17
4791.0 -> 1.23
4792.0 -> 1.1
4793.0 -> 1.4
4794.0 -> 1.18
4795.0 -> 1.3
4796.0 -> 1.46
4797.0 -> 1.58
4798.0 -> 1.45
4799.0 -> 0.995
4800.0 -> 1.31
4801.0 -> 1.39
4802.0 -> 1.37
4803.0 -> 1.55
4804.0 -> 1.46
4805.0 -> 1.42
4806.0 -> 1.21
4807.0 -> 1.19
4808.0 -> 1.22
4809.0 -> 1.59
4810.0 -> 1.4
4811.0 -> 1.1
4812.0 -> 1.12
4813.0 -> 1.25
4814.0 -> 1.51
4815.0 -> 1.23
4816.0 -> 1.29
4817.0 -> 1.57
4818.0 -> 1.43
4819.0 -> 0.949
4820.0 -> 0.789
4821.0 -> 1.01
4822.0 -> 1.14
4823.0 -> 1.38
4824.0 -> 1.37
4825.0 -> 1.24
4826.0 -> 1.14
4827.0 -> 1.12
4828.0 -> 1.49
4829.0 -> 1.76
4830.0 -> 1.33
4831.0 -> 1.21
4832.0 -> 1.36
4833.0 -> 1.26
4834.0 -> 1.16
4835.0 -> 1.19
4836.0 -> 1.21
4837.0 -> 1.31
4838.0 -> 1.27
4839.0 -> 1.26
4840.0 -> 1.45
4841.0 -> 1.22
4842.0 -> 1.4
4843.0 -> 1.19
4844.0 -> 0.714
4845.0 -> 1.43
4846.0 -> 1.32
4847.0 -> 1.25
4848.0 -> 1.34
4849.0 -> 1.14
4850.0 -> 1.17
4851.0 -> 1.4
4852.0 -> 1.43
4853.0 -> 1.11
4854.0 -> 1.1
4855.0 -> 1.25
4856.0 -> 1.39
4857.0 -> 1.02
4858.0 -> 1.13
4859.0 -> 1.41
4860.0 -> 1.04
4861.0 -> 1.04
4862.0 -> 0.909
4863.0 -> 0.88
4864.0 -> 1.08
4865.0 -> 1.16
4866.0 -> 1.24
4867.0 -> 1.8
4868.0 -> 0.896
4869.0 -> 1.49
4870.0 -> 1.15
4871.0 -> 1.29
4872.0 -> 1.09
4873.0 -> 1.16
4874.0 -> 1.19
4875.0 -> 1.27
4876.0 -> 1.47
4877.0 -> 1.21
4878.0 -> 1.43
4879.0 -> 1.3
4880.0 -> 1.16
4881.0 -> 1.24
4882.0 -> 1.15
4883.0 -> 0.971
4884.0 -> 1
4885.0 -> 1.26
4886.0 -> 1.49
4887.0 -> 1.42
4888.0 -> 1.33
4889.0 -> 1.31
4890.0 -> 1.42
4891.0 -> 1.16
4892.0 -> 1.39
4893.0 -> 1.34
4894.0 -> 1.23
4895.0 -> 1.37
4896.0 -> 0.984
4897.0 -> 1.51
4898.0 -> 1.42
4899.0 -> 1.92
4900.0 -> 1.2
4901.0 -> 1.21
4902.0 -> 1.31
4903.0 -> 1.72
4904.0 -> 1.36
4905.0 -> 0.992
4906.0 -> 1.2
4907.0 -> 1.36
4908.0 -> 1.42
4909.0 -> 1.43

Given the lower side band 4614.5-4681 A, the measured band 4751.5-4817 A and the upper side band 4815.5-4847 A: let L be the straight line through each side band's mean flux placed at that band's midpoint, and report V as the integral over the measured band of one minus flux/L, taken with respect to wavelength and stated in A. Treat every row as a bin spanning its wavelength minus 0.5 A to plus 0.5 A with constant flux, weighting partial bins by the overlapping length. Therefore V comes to -3.5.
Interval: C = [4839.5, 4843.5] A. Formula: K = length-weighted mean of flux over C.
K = 1.31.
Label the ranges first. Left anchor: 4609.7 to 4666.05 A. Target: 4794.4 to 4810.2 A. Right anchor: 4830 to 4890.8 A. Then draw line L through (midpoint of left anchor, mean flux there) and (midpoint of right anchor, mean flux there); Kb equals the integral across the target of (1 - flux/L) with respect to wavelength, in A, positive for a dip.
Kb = -1.8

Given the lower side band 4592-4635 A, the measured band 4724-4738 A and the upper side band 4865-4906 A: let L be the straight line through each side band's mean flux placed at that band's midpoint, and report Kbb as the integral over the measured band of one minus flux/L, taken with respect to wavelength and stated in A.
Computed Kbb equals 0.84 A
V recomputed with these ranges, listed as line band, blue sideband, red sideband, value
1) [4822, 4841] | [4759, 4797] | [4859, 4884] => -0.8 A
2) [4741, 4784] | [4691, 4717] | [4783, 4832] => -2.3 A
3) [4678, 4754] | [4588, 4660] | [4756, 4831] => 3.2 A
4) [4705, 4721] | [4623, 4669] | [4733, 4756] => 0.5 A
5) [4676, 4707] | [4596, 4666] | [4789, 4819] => 1.4 A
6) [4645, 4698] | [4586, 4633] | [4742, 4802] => 2.2 A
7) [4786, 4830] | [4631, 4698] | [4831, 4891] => -2.5 A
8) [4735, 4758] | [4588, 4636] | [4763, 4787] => 1.0 A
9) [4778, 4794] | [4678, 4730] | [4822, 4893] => -1.5 A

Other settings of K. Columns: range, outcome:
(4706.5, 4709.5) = 1.15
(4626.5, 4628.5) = 1.16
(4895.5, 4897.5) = 1.25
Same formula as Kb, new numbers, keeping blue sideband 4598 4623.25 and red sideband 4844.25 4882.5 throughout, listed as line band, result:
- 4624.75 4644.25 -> -0.1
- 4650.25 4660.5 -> -0.1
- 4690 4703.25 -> 0.3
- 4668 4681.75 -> -0.1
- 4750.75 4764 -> -1.1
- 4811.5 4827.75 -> -0.1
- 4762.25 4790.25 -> -2.1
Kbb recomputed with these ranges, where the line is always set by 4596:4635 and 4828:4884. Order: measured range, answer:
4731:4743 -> 0.6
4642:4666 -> 0.6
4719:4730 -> -0.2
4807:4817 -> -0.6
